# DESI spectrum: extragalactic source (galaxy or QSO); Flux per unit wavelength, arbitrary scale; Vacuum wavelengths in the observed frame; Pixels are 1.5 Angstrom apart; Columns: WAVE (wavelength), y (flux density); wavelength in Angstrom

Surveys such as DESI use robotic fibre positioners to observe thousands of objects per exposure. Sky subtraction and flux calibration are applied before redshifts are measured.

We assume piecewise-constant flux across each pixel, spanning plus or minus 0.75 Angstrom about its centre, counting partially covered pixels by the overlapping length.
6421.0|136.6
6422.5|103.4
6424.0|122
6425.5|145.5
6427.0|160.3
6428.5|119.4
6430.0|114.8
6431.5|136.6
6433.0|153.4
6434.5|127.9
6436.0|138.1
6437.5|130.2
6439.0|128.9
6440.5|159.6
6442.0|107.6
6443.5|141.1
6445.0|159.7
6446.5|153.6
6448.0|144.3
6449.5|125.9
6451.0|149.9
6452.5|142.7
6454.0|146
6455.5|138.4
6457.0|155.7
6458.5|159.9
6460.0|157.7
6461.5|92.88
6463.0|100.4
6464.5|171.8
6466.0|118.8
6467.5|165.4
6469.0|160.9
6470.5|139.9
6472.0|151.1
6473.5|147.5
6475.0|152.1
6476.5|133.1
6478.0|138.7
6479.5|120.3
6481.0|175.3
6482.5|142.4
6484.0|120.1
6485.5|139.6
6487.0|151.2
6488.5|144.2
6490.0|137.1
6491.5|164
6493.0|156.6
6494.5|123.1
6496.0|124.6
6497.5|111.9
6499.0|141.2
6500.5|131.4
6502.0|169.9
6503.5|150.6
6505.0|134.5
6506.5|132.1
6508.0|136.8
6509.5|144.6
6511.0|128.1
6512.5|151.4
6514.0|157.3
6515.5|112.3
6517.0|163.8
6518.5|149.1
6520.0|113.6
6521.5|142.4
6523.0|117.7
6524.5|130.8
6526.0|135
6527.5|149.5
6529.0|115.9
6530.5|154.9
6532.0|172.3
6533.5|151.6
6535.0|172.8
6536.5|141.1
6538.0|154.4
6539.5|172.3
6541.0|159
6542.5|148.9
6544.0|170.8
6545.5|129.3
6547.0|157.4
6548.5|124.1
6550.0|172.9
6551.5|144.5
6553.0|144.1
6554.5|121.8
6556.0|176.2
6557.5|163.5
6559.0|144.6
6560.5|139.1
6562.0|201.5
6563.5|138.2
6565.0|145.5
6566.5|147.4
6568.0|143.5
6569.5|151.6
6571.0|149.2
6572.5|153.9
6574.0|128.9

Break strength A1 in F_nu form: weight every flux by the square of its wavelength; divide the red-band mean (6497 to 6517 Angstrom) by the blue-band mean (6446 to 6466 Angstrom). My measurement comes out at 1.0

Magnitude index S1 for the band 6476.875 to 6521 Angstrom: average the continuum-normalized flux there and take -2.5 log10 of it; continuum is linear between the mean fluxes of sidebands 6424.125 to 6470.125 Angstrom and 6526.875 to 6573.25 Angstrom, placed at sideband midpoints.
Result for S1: 0.04 mag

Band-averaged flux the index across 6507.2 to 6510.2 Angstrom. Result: 140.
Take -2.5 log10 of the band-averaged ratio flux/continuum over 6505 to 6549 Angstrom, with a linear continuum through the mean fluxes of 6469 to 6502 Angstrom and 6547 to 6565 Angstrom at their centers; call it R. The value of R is 0.024 mag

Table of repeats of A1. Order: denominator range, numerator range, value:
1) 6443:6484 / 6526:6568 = 1.09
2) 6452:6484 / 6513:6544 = 1.04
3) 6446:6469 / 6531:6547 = 1.13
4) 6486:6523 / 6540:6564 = 1.11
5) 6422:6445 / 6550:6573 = 1.18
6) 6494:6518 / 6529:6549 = 1.12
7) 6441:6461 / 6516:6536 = 1.02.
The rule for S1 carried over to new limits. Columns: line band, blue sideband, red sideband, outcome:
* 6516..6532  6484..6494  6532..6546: 0.11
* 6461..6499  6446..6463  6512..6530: -0.01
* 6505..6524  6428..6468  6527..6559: 0.08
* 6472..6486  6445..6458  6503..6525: 0.00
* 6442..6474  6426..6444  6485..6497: -0.04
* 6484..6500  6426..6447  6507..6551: 0.03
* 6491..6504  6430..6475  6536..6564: 0.04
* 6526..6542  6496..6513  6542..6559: -0.05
